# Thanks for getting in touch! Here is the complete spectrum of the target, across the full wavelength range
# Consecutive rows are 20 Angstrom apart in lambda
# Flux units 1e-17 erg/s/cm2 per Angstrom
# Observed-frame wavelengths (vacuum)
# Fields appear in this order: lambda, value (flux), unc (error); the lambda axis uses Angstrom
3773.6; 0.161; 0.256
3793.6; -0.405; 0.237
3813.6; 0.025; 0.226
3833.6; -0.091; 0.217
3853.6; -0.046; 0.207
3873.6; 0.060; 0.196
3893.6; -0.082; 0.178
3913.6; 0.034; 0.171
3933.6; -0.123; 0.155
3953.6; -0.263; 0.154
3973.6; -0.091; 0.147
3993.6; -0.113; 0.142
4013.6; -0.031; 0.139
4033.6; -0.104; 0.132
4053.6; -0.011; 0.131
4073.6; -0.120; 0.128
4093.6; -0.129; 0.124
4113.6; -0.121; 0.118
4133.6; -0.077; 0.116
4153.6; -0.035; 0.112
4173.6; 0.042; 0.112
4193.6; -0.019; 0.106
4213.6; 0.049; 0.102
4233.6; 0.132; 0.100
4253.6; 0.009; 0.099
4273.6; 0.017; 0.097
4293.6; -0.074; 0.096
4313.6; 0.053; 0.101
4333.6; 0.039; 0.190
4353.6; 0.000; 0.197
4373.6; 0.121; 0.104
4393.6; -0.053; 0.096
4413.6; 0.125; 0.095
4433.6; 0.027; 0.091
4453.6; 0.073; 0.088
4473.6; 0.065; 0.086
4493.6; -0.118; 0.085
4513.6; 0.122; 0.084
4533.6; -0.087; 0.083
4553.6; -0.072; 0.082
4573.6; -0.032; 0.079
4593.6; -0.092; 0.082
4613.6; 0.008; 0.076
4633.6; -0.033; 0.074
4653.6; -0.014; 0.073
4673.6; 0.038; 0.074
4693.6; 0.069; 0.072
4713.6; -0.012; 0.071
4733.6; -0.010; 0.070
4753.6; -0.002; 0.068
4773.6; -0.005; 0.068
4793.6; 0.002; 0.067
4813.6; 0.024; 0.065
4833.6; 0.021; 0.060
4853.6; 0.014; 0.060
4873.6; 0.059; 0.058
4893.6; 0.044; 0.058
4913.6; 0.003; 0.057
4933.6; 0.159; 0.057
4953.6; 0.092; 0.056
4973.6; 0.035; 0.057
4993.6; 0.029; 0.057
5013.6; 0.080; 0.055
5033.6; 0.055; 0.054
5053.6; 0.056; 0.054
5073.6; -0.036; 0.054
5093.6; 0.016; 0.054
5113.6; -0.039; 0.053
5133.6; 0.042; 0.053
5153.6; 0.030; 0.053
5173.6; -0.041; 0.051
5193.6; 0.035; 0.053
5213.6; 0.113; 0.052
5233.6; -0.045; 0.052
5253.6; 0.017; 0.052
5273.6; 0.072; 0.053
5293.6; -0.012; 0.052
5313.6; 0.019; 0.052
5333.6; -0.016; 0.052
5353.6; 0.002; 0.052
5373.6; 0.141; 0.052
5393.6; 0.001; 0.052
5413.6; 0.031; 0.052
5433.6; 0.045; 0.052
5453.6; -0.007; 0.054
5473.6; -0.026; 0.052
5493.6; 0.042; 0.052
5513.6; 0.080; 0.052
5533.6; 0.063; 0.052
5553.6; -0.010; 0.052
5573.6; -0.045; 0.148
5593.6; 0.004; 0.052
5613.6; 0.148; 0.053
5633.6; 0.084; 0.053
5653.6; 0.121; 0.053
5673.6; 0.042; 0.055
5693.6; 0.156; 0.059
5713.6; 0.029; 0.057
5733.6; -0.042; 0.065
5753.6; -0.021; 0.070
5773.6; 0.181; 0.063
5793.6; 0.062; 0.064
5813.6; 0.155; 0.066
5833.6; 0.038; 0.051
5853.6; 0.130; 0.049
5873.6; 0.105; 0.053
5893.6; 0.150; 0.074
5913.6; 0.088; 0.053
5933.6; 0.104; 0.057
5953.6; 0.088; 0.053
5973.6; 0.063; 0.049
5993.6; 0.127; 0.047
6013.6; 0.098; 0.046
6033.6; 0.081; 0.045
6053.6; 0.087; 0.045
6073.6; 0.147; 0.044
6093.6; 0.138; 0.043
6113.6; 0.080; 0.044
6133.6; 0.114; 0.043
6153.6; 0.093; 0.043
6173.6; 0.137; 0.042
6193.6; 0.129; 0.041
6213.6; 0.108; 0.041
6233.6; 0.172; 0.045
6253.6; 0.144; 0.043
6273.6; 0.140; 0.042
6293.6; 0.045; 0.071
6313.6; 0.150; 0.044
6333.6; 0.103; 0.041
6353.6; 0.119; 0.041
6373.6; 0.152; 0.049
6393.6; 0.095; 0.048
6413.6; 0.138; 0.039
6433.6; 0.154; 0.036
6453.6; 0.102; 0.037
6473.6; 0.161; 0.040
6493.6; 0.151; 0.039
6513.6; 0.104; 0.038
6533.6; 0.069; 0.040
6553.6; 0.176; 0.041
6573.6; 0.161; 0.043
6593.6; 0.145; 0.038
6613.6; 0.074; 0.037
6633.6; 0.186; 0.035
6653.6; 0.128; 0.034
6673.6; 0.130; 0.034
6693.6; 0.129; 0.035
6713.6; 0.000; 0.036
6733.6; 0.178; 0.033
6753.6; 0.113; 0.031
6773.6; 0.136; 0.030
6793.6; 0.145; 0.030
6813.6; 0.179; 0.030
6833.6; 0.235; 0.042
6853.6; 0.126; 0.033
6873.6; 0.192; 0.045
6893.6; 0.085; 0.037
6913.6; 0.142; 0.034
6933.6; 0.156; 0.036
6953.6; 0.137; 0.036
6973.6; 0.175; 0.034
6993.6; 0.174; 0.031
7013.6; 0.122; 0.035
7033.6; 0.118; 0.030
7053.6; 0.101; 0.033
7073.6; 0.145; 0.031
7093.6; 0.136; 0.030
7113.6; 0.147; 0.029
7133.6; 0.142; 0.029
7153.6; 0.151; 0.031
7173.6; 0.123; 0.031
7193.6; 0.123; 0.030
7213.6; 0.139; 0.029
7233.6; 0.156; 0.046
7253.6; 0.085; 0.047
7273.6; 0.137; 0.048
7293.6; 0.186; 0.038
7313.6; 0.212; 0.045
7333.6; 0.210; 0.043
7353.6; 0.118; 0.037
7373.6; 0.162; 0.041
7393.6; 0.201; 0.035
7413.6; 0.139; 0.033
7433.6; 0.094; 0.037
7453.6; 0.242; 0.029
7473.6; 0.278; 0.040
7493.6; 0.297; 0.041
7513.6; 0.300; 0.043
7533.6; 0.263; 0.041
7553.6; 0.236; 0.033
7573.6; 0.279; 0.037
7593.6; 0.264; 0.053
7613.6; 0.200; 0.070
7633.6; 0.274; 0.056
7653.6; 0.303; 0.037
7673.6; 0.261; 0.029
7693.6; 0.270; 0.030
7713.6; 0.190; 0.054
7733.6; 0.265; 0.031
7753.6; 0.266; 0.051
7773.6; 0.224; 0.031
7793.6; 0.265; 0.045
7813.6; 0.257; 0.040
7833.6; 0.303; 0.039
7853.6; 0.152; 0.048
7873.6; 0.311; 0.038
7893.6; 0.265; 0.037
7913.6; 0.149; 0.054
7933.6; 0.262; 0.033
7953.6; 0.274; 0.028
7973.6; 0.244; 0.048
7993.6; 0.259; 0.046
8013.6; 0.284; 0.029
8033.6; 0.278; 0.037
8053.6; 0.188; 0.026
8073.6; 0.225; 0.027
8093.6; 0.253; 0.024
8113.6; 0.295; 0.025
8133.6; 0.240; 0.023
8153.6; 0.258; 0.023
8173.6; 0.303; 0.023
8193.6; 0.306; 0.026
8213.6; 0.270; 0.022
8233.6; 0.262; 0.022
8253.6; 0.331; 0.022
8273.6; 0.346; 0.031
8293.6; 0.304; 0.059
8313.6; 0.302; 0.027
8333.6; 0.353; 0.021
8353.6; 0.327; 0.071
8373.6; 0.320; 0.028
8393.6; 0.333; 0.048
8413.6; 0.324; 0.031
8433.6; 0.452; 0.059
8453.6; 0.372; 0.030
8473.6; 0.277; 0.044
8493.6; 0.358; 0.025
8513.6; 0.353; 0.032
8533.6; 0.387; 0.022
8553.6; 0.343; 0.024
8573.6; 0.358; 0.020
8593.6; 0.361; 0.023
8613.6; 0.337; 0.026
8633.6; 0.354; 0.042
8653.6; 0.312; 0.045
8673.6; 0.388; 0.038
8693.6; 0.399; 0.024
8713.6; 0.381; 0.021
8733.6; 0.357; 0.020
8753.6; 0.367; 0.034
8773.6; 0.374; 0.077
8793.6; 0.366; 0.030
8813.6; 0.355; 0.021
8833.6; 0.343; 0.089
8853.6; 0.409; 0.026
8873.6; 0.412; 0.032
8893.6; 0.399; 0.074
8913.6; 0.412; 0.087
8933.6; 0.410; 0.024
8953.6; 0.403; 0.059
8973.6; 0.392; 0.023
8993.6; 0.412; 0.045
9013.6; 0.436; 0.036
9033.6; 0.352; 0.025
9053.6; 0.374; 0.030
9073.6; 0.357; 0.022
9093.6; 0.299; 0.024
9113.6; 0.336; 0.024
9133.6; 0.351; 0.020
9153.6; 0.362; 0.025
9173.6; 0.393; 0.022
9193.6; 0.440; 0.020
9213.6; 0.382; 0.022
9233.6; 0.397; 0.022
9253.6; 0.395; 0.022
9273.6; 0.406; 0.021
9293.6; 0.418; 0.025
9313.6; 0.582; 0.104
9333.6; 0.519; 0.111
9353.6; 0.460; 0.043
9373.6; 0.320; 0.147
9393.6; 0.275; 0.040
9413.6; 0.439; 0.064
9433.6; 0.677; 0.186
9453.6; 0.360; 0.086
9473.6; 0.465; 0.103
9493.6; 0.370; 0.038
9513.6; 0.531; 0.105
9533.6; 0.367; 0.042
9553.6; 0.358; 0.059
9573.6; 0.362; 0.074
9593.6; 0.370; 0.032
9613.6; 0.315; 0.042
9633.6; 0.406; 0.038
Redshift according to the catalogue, 0.871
